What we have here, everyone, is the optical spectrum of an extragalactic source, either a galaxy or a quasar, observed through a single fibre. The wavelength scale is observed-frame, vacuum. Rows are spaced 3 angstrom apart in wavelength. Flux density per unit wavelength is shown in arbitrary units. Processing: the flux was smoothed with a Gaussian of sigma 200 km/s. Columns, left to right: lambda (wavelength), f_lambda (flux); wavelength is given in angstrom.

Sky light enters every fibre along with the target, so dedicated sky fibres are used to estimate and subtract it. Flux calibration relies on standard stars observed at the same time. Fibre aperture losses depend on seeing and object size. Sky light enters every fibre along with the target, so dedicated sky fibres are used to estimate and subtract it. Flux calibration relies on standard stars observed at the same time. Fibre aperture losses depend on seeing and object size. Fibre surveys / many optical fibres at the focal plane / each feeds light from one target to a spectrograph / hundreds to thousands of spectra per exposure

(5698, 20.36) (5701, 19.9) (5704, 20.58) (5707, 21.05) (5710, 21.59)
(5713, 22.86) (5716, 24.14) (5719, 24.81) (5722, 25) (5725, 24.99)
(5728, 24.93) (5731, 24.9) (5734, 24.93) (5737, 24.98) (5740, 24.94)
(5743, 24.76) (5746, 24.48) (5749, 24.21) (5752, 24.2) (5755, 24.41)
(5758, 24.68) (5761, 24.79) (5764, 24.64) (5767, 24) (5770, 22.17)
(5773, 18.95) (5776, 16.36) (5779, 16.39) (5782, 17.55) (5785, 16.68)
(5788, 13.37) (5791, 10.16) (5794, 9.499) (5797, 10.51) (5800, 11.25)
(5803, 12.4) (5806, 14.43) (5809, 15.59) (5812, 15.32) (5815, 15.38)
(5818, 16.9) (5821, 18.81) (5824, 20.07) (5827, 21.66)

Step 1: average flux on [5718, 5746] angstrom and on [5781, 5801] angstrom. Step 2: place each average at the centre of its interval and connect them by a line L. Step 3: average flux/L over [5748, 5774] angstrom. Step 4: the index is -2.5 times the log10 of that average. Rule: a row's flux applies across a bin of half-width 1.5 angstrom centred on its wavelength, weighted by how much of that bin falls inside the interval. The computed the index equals -0.25 mag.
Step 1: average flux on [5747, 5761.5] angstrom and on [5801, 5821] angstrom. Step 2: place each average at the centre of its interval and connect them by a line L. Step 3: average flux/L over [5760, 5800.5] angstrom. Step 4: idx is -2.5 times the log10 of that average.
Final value 0.21 mag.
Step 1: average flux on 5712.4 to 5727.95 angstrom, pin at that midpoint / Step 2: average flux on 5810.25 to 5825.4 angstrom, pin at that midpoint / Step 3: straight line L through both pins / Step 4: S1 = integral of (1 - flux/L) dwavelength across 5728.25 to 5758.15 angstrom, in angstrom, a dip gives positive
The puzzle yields -2.47 angstrom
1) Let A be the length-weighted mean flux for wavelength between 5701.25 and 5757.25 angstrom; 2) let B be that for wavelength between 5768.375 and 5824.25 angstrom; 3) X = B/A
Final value 0.6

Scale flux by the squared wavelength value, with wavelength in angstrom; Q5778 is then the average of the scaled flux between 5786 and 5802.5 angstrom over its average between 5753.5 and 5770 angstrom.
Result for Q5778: 0.5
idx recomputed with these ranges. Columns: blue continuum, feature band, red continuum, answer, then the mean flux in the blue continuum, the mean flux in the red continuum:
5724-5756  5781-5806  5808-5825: 0.458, 24.7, 17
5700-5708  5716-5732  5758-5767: -0.137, 20.5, 24.6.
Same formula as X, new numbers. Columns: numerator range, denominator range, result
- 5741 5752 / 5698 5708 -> 1.20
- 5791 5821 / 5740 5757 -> 0.55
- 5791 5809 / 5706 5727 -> 0.50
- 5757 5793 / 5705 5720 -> 0.83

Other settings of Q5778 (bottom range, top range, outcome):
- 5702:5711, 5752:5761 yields 1.19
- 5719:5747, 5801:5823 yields 0.64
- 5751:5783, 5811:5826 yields 0.82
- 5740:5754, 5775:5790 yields 0.66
